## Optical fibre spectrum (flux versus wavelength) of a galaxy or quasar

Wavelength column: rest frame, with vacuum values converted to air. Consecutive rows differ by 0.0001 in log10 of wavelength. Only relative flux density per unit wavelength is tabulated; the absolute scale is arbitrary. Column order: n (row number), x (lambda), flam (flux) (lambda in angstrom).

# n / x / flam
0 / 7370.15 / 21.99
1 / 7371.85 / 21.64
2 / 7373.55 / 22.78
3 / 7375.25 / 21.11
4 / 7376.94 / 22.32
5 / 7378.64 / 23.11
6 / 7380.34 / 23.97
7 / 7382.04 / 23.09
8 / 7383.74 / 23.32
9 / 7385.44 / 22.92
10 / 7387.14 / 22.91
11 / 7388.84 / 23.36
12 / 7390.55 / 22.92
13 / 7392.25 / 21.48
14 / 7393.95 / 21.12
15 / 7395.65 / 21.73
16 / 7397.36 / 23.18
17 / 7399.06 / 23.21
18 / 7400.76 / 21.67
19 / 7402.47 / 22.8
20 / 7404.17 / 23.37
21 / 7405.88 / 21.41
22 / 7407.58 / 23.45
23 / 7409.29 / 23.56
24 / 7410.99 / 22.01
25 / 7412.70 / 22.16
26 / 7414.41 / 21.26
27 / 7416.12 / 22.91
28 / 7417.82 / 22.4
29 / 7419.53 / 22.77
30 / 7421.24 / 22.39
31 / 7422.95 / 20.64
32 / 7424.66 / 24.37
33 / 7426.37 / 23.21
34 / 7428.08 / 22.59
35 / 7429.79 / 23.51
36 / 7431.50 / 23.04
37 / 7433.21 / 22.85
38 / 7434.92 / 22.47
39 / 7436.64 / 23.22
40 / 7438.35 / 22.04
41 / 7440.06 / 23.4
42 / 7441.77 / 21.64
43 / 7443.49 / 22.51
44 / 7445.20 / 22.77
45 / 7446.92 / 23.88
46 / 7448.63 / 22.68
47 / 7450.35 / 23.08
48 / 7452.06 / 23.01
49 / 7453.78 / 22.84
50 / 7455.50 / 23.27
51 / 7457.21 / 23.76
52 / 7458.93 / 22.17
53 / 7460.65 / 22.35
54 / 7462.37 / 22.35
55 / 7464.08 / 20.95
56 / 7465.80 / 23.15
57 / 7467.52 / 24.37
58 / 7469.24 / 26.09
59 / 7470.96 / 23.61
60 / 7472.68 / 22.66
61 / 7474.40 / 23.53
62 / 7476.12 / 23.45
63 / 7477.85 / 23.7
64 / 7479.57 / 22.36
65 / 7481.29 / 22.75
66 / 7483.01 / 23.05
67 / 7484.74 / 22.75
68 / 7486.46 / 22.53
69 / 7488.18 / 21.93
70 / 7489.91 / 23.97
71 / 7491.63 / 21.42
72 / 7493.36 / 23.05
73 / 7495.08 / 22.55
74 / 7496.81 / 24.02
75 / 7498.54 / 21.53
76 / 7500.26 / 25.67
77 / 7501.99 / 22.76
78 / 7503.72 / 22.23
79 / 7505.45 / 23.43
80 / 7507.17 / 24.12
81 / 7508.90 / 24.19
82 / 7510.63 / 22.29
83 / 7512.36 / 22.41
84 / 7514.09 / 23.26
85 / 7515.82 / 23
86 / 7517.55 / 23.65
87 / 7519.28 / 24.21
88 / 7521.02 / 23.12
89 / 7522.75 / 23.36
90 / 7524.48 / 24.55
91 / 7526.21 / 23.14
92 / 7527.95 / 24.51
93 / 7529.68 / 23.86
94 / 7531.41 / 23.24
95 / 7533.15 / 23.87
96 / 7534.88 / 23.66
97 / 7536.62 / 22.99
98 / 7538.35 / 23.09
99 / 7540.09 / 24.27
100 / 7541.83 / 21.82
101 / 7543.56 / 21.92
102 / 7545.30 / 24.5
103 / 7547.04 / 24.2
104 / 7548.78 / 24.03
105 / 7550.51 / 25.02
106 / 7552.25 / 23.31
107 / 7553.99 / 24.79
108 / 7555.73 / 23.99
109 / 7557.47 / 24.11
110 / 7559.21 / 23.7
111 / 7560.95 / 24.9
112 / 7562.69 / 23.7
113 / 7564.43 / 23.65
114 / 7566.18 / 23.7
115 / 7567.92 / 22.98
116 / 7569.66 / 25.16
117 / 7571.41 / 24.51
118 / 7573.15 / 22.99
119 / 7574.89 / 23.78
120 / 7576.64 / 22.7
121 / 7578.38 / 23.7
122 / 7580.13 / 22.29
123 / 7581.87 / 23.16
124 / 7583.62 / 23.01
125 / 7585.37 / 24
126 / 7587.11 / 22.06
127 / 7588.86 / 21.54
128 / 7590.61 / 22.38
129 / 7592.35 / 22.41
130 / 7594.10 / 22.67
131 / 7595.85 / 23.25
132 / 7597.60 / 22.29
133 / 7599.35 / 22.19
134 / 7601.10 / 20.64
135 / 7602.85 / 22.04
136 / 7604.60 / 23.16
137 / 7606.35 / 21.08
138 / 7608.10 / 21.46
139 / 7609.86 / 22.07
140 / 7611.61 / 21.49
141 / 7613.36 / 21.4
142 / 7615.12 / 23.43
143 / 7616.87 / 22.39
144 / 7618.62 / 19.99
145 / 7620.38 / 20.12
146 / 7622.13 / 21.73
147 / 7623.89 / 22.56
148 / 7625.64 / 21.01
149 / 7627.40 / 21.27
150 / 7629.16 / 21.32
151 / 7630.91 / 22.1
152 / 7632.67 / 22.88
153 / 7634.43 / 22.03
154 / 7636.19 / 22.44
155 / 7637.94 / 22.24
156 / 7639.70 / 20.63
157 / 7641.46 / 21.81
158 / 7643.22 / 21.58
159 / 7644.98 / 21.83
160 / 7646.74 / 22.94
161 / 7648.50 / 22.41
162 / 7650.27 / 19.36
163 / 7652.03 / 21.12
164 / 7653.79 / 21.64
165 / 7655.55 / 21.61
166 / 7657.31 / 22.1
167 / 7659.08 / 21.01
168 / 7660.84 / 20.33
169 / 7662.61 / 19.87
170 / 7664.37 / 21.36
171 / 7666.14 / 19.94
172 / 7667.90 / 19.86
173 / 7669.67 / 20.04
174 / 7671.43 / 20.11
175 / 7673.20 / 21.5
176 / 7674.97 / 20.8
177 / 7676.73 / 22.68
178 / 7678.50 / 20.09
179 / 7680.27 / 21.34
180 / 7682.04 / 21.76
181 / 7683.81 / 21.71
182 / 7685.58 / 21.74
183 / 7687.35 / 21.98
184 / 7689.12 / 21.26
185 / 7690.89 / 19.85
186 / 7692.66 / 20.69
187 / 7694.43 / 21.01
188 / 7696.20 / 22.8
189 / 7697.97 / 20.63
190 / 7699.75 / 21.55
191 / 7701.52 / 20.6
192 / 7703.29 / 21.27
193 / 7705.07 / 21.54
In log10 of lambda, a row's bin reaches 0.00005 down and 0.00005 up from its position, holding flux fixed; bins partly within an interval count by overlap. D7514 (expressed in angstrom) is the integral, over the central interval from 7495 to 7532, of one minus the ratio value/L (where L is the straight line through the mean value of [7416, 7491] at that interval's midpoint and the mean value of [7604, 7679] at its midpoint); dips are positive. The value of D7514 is -1.63 angstrom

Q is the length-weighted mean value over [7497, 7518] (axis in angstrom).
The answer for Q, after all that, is 23.2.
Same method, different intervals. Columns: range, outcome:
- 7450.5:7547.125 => 23.2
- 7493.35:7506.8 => 23.2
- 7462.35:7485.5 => 23.2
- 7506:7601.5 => 23.4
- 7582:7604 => 22.4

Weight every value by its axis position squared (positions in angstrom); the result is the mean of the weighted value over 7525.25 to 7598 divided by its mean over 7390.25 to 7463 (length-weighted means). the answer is 1.1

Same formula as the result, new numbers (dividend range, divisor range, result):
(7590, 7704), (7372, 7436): 1.01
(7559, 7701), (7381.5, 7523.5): 1.00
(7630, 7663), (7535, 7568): 0.93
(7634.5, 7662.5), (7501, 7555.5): 0.94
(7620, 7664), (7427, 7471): 0.99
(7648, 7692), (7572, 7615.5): 0.95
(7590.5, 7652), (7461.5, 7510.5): 0.98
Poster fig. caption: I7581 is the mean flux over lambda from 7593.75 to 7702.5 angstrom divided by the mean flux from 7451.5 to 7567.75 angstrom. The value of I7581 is 0.92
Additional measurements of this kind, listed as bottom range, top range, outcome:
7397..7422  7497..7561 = 1.04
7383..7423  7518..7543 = 1.05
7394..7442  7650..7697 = 0.93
